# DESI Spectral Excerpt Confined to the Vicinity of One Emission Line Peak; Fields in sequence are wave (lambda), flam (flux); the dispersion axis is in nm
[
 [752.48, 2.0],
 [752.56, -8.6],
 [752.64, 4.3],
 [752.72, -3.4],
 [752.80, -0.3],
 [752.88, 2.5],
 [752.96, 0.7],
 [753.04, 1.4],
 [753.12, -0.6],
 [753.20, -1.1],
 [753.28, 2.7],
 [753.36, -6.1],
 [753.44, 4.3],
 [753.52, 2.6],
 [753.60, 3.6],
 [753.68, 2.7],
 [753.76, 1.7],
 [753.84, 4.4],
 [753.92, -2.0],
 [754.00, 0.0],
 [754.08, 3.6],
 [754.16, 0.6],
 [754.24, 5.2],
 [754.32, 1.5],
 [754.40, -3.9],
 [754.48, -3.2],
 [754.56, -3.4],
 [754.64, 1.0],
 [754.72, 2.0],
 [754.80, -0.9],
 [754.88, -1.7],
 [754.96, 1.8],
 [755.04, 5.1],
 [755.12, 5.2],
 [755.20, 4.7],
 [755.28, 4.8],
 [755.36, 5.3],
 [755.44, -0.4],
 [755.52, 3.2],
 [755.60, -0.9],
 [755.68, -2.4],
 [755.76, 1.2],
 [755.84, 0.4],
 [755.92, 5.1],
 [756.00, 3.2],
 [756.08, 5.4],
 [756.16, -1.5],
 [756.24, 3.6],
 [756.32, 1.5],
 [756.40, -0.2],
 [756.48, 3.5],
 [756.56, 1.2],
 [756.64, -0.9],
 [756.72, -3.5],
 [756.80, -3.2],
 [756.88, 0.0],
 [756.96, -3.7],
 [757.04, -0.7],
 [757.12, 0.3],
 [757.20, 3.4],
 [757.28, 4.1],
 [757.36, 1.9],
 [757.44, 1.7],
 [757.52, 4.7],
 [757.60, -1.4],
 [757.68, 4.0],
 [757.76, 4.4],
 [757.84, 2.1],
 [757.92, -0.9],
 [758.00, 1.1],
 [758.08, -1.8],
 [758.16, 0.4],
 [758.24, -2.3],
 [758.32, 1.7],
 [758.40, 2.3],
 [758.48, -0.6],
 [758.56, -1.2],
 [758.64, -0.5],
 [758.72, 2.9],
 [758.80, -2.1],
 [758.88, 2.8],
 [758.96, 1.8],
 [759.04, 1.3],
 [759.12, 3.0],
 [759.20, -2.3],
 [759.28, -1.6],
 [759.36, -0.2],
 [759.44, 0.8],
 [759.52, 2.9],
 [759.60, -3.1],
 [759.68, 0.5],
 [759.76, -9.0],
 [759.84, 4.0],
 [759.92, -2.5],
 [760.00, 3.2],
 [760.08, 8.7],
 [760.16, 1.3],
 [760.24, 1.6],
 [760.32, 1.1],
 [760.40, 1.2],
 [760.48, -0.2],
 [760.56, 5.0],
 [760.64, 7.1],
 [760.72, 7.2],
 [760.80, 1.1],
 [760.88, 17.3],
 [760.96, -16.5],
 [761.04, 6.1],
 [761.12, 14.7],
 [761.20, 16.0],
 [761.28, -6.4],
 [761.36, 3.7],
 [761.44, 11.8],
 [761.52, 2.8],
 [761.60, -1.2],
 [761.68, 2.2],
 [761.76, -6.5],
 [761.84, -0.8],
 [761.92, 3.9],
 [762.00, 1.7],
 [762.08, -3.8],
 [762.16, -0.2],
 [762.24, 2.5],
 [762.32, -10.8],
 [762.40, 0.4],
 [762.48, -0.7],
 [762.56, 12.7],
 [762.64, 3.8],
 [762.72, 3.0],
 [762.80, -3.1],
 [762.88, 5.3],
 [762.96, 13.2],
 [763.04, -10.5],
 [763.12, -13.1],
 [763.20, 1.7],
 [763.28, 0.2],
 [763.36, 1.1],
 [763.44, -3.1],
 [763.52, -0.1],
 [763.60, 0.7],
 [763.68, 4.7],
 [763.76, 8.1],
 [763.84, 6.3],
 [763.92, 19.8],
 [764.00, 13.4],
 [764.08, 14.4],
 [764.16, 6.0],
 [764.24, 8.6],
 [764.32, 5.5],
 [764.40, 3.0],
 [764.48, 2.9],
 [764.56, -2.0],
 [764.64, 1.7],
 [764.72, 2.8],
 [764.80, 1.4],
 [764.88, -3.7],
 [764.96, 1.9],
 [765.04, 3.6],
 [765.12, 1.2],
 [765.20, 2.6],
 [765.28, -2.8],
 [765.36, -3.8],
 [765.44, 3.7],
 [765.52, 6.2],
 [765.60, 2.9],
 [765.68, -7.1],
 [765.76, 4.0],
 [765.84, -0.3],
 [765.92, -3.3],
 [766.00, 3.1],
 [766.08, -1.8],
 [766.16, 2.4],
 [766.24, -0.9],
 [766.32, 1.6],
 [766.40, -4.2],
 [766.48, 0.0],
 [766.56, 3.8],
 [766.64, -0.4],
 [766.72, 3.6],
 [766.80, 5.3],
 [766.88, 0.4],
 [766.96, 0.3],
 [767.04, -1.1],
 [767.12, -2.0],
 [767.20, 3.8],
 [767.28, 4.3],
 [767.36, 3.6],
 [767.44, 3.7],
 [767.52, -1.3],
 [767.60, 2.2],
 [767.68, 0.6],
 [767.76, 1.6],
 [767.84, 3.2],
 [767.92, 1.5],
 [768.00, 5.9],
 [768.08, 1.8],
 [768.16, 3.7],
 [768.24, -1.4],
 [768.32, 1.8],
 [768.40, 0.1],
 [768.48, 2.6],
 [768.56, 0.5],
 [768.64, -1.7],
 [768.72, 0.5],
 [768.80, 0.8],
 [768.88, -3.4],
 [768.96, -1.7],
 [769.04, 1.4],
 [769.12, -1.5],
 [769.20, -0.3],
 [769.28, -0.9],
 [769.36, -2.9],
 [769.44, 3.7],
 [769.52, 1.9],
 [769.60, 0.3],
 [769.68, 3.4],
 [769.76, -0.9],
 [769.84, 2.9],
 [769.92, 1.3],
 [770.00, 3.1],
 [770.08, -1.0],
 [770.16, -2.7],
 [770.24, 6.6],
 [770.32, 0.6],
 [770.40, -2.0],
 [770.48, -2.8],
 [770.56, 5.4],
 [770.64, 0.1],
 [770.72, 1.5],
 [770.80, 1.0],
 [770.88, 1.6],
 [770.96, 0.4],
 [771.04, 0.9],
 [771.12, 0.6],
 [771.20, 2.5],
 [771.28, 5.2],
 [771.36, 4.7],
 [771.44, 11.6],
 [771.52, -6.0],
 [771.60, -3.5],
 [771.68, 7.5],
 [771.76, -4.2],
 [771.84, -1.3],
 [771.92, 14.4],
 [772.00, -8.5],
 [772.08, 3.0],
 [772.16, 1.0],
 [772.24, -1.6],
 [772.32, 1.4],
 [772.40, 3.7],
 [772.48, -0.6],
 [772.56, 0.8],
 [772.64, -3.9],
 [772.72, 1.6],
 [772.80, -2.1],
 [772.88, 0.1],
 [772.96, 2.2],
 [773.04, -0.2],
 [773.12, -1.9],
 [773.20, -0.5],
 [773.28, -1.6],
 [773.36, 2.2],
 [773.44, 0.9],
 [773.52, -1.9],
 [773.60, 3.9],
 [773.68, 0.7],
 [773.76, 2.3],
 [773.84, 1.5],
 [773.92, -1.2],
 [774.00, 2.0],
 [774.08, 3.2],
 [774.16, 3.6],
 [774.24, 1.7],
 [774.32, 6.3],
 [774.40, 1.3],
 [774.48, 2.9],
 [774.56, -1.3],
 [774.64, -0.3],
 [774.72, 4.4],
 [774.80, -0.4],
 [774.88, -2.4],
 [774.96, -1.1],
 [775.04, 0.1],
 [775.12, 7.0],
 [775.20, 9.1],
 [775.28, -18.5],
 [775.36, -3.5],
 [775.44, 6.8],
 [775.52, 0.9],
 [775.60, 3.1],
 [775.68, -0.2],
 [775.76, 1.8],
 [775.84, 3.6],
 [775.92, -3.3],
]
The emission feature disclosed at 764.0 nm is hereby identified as H-gamma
